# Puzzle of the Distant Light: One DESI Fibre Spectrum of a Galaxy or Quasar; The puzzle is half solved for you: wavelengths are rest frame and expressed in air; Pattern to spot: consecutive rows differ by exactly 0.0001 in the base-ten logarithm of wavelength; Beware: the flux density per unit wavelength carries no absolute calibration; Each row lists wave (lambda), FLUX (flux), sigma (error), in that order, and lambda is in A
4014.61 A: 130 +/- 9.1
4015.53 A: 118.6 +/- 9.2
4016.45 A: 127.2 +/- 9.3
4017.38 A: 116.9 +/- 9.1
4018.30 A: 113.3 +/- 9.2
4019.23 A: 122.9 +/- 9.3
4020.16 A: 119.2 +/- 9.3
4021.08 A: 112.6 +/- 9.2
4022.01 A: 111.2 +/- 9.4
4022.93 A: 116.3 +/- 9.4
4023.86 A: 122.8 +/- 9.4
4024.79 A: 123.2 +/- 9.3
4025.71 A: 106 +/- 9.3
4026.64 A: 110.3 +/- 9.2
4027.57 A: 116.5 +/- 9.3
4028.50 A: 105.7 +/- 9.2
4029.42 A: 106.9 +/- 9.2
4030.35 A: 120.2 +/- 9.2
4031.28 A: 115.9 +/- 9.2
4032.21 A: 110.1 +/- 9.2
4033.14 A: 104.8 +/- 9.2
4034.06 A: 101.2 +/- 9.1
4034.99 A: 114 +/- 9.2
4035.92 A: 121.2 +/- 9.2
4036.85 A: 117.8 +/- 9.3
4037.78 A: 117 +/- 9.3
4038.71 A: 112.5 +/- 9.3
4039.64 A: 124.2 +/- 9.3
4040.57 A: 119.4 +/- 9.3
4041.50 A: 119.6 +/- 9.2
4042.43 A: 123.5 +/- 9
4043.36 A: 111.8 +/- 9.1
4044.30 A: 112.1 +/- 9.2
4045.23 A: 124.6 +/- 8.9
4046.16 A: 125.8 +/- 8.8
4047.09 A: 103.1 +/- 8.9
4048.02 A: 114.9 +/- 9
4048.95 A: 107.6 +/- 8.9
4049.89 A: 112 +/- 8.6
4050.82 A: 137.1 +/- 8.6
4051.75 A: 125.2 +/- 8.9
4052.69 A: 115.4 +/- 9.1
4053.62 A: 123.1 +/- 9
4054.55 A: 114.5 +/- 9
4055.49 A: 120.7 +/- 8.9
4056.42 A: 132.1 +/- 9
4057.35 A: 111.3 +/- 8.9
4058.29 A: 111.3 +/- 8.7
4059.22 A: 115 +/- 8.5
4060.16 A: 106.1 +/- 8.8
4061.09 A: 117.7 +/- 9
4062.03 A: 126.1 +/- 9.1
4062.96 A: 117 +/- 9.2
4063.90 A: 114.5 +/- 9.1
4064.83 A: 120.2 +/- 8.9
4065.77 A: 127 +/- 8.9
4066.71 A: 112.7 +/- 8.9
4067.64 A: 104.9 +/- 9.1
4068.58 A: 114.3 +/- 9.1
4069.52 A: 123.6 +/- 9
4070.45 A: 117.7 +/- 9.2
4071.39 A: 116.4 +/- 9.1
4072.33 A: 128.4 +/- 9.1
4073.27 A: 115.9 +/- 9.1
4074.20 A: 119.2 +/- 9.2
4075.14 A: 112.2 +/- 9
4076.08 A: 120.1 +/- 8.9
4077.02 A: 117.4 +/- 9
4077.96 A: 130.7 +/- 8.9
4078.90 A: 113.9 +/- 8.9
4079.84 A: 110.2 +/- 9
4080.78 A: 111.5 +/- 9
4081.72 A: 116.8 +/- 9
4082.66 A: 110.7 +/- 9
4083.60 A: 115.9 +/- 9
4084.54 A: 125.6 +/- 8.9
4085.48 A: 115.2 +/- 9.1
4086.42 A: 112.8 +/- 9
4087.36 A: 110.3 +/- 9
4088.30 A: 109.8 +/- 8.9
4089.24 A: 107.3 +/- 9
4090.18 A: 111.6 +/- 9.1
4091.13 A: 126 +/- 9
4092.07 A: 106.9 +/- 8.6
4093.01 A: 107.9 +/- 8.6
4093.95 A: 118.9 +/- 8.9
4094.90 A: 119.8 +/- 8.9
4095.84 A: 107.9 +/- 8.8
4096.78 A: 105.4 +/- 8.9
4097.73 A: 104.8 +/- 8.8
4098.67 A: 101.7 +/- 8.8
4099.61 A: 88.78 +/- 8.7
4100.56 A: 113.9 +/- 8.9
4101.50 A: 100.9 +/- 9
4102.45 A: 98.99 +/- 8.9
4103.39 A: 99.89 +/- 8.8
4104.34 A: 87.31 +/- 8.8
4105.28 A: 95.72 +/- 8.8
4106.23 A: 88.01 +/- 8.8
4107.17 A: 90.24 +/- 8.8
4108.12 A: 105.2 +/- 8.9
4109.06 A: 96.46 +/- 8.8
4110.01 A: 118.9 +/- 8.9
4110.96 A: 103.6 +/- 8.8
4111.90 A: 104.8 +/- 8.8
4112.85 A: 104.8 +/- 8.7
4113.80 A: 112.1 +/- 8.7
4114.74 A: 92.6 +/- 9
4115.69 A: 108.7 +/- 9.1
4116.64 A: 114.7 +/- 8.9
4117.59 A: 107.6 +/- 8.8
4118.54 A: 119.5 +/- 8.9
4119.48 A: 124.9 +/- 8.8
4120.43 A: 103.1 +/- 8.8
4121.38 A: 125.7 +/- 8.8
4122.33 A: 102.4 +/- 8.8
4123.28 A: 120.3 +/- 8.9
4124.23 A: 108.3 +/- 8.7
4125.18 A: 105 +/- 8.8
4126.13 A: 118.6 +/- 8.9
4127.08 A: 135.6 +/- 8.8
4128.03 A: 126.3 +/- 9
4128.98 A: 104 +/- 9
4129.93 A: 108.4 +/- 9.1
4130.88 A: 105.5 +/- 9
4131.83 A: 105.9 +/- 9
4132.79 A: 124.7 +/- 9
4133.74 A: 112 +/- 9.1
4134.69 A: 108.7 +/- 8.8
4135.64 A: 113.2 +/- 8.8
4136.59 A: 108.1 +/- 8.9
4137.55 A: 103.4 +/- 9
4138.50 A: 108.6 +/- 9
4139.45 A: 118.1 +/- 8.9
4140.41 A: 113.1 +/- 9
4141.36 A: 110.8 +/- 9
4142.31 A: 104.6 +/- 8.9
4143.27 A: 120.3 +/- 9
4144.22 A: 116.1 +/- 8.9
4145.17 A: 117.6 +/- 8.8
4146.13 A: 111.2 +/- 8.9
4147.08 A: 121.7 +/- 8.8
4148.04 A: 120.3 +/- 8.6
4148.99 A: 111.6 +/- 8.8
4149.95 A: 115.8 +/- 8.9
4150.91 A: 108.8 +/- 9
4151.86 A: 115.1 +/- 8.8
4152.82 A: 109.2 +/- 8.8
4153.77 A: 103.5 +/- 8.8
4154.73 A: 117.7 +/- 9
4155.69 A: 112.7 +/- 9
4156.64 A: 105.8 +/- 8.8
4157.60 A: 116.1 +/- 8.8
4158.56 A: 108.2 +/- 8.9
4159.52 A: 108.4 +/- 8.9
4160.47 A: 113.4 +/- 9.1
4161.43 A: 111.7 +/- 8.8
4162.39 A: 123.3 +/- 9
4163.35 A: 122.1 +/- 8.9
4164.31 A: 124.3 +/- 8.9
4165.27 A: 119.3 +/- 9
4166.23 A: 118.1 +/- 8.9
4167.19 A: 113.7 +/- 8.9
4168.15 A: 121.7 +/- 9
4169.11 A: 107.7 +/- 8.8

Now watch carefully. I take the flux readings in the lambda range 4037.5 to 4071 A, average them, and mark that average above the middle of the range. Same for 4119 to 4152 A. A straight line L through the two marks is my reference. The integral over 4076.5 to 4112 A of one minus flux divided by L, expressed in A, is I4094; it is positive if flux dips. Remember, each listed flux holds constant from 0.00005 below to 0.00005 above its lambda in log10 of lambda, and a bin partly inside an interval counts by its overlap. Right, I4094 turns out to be 2.3 A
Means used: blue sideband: 118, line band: 108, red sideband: 114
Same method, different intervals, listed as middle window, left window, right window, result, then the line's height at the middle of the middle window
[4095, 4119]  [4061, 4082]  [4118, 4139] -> 2.5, 115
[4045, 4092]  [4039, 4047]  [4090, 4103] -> -1.3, 114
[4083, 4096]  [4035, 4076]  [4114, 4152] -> 0.2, 116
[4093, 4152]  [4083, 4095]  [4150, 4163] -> 1.9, 113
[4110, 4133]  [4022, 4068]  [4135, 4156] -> 0.3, 114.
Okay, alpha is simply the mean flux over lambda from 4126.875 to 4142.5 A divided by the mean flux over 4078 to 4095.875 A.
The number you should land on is 1.0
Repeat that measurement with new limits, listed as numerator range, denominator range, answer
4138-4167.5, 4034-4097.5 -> 0.98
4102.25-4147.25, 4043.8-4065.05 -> 0.93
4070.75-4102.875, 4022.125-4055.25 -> 0.97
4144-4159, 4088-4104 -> 1.05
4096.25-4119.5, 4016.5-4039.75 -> 0.90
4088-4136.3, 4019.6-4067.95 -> 0.93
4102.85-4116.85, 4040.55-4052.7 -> 0.86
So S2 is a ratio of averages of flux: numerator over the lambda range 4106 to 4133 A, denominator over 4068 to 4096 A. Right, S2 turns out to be 0.95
